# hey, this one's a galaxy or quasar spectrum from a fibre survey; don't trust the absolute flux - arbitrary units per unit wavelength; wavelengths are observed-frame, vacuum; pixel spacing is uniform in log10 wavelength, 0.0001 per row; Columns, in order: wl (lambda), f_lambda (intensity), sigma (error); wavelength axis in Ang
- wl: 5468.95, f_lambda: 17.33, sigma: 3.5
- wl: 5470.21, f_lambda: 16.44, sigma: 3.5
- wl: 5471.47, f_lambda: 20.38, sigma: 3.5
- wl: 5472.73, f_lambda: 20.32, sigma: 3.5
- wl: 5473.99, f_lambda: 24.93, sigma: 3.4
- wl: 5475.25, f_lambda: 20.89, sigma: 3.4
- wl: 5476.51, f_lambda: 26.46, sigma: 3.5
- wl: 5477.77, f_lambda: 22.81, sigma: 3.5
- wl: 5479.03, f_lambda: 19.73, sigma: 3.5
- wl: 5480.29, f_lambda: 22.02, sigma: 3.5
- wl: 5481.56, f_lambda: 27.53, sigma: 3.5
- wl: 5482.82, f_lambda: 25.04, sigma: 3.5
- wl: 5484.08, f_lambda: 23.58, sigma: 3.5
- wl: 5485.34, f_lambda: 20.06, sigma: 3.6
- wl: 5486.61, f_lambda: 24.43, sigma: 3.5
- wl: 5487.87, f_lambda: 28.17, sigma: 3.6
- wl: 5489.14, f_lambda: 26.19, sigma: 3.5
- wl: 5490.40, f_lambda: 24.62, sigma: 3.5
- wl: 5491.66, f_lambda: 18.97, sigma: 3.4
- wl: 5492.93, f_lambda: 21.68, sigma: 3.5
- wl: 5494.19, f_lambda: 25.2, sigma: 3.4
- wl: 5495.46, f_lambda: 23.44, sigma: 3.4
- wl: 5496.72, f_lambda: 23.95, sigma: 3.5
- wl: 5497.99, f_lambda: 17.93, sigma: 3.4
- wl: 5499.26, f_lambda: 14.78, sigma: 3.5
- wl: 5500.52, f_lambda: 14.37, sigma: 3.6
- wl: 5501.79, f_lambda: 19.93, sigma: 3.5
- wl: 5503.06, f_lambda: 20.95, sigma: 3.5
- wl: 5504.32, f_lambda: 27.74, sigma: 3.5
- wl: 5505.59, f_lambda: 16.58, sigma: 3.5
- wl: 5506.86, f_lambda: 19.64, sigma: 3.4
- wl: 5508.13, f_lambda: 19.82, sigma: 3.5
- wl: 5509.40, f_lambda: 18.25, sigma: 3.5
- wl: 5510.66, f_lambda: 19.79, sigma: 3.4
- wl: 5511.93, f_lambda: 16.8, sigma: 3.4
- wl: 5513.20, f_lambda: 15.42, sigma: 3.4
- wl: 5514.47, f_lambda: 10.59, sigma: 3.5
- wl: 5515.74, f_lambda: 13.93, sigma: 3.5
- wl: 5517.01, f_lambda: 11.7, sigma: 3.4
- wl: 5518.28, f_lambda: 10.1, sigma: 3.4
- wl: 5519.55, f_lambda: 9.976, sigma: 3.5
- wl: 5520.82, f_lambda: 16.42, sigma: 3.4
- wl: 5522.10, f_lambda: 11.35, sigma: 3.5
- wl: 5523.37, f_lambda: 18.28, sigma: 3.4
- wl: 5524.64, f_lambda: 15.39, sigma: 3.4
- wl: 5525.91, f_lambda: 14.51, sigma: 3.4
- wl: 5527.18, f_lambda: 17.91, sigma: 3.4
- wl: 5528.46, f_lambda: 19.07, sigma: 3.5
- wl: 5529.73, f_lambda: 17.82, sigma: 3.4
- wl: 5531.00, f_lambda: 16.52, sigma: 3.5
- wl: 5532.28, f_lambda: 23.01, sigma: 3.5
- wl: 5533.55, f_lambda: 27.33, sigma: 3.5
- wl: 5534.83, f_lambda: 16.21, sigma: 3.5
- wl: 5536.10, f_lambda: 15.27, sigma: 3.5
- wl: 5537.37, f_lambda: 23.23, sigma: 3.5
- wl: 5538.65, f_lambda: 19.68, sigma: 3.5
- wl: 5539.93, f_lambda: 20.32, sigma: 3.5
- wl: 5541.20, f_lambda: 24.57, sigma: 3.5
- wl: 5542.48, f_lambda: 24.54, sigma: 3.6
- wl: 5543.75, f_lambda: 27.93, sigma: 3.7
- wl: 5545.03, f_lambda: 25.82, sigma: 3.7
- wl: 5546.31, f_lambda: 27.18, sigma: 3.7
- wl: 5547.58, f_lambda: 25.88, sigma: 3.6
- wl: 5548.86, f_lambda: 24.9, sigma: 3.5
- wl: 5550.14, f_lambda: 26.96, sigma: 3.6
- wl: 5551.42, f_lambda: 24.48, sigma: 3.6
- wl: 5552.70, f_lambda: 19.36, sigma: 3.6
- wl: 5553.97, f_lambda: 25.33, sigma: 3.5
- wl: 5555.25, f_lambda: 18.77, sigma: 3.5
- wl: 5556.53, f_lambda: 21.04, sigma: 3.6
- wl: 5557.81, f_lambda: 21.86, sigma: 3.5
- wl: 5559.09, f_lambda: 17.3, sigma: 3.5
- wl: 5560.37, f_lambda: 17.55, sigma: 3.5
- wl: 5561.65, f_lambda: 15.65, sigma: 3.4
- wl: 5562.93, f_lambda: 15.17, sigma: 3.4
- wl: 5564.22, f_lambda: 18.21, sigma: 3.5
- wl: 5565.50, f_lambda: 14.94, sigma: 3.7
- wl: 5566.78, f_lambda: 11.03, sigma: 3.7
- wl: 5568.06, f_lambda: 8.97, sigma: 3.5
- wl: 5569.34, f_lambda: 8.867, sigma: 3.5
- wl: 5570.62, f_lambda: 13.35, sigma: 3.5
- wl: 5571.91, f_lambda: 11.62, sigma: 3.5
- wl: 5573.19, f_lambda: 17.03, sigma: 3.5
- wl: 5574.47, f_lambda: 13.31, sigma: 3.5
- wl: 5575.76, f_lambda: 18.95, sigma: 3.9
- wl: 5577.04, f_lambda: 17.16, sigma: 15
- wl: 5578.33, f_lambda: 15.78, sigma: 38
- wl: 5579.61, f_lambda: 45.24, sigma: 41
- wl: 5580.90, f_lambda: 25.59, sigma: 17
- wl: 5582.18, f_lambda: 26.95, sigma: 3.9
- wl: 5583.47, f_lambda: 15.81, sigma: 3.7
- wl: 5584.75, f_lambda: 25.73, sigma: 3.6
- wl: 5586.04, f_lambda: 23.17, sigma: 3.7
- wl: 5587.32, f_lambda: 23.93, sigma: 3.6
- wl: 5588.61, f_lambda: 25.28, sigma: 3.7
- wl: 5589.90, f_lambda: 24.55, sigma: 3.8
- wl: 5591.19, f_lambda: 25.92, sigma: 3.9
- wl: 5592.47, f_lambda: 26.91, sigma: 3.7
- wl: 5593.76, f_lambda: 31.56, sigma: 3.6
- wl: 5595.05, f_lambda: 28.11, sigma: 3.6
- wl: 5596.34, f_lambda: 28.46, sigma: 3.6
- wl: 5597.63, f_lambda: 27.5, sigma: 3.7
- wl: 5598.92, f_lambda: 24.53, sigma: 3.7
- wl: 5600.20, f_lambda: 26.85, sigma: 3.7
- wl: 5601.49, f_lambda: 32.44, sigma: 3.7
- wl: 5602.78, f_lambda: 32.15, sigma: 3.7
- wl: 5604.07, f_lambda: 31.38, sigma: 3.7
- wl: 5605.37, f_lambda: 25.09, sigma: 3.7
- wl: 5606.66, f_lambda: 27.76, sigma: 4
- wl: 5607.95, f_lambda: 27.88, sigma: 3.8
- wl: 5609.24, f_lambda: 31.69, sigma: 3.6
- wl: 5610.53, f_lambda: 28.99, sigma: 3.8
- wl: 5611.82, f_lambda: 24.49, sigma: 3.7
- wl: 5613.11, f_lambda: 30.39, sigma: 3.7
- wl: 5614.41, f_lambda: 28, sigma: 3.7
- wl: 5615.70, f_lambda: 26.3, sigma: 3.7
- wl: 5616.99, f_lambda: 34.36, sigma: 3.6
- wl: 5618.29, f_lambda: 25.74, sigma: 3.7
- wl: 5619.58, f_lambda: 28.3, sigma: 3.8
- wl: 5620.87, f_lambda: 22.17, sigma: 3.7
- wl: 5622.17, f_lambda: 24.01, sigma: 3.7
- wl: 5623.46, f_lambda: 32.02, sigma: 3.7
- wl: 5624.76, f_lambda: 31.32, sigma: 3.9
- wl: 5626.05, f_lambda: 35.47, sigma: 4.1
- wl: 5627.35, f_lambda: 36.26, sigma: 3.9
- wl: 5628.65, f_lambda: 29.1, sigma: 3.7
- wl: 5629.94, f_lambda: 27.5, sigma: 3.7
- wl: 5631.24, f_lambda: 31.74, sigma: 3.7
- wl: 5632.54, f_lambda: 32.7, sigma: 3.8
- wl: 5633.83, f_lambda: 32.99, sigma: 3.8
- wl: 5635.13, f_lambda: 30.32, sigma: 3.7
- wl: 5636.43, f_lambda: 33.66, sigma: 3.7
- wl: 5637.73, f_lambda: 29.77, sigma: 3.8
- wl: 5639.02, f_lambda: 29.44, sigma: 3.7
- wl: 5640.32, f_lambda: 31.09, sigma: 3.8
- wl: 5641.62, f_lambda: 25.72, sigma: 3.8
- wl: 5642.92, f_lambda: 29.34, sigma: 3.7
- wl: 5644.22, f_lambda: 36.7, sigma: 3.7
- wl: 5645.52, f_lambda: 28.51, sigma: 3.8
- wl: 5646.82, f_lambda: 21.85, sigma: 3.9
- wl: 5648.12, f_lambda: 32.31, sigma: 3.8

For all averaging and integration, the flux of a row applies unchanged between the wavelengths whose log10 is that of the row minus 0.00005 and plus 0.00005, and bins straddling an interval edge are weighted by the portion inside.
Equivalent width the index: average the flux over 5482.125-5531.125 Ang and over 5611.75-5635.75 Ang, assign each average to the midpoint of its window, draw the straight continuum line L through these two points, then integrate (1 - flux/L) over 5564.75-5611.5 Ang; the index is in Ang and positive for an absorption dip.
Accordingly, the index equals 5.6 Ang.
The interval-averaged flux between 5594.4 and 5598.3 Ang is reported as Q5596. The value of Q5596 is 28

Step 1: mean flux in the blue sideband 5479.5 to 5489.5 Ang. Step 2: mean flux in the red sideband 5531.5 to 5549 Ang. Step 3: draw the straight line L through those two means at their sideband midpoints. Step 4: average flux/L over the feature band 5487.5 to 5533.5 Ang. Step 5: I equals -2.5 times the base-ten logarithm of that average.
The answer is 0.28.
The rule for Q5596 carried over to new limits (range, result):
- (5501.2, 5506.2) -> 21.3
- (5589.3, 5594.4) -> 27.3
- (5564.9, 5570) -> 10.9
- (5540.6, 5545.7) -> 25.7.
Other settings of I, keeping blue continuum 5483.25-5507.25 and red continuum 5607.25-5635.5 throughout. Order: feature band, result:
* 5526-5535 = 0.22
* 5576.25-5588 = 0.12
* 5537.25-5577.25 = 0.30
